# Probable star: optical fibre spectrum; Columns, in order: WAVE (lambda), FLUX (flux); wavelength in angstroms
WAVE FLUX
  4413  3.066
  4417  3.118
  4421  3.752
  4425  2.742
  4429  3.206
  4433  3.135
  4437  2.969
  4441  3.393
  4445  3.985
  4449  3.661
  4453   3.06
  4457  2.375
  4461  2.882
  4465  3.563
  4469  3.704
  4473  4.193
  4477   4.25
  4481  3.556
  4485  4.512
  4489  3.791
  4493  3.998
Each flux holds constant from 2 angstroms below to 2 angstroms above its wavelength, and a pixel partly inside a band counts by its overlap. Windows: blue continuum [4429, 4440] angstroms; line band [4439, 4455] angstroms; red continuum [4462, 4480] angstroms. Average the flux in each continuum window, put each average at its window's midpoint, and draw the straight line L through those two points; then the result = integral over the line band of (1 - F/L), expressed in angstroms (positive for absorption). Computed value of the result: -0.8 angstroms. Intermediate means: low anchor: 3.11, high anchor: 3.85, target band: 3.52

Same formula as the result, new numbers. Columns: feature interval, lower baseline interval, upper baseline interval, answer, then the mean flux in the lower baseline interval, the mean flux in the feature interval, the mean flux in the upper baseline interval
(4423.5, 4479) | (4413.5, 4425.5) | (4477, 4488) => 4.3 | 3.24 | 3.37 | 4.05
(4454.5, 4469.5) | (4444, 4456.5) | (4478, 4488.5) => 2.3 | 3.39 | 3.07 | 4.02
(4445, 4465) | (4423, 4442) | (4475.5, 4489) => 2.0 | 3.07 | 3.15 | 4.05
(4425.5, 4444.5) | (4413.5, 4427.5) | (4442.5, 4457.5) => 0.4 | 3.19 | 3.21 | 3.36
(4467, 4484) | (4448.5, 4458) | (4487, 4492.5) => -2.1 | 3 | 3.96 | 3.85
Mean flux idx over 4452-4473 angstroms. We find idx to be 3.22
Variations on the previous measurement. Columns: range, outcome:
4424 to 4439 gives 3.03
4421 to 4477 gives 3.35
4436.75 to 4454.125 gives 3.48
